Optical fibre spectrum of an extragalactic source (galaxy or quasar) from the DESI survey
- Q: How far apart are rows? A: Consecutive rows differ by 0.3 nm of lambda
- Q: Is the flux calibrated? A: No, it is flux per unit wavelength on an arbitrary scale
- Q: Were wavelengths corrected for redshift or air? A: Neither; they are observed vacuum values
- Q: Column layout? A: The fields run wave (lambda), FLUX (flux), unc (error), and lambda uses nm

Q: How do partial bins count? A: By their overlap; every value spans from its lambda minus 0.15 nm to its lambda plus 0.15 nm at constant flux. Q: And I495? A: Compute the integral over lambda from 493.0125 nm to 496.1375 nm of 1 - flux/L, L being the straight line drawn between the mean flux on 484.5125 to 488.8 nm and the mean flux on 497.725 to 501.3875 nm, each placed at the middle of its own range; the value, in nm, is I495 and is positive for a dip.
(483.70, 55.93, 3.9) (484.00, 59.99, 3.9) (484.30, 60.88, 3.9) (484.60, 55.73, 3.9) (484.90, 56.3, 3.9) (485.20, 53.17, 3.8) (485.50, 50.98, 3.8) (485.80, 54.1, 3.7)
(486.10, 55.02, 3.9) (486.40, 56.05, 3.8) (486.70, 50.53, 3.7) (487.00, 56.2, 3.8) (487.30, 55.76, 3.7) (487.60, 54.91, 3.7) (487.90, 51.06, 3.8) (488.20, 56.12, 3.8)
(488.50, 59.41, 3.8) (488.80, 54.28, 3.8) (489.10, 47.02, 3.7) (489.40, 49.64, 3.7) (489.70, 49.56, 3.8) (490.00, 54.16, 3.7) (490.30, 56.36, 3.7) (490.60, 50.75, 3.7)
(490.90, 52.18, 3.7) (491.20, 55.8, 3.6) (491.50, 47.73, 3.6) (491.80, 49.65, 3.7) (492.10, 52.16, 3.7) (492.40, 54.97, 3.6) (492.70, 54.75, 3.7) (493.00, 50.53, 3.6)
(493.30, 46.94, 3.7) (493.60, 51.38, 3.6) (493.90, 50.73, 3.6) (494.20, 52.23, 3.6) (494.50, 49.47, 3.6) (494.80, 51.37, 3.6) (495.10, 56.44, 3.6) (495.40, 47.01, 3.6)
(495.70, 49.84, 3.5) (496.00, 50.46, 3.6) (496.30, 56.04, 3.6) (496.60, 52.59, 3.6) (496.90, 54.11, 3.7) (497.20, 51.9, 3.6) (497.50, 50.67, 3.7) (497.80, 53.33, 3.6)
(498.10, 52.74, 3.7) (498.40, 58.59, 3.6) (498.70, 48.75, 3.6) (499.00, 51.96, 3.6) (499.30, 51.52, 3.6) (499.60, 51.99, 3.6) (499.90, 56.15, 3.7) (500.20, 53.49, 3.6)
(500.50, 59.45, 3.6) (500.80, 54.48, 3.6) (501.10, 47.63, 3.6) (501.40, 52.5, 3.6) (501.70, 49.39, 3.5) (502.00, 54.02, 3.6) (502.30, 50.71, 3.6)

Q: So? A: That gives 0.19 nm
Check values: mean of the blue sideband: 54.6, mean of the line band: 50.6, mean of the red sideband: 53.3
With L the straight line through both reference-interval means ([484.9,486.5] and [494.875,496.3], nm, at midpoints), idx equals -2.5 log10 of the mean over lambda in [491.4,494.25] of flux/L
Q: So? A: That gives 0.02 mag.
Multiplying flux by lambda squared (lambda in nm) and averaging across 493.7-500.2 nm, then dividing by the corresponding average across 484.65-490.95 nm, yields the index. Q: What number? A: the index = 1.0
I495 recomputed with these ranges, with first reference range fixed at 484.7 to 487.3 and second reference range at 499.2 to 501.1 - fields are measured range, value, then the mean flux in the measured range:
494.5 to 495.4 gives 0.035 nm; 52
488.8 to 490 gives 0.089 nm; 50.1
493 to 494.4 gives 0.098 nm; 50.3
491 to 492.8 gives 0.056 nm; 52.4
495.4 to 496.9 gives 0.061 nm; 51.9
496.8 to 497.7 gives 0.031 nm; 52.2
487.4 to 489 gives -0.023 nm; 54.9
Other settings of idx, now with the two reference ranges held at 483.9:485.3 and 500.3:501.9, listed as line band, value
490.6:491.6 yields 0.07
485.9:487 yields 0.05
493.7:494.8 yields 0.08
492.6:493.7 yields 0.09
